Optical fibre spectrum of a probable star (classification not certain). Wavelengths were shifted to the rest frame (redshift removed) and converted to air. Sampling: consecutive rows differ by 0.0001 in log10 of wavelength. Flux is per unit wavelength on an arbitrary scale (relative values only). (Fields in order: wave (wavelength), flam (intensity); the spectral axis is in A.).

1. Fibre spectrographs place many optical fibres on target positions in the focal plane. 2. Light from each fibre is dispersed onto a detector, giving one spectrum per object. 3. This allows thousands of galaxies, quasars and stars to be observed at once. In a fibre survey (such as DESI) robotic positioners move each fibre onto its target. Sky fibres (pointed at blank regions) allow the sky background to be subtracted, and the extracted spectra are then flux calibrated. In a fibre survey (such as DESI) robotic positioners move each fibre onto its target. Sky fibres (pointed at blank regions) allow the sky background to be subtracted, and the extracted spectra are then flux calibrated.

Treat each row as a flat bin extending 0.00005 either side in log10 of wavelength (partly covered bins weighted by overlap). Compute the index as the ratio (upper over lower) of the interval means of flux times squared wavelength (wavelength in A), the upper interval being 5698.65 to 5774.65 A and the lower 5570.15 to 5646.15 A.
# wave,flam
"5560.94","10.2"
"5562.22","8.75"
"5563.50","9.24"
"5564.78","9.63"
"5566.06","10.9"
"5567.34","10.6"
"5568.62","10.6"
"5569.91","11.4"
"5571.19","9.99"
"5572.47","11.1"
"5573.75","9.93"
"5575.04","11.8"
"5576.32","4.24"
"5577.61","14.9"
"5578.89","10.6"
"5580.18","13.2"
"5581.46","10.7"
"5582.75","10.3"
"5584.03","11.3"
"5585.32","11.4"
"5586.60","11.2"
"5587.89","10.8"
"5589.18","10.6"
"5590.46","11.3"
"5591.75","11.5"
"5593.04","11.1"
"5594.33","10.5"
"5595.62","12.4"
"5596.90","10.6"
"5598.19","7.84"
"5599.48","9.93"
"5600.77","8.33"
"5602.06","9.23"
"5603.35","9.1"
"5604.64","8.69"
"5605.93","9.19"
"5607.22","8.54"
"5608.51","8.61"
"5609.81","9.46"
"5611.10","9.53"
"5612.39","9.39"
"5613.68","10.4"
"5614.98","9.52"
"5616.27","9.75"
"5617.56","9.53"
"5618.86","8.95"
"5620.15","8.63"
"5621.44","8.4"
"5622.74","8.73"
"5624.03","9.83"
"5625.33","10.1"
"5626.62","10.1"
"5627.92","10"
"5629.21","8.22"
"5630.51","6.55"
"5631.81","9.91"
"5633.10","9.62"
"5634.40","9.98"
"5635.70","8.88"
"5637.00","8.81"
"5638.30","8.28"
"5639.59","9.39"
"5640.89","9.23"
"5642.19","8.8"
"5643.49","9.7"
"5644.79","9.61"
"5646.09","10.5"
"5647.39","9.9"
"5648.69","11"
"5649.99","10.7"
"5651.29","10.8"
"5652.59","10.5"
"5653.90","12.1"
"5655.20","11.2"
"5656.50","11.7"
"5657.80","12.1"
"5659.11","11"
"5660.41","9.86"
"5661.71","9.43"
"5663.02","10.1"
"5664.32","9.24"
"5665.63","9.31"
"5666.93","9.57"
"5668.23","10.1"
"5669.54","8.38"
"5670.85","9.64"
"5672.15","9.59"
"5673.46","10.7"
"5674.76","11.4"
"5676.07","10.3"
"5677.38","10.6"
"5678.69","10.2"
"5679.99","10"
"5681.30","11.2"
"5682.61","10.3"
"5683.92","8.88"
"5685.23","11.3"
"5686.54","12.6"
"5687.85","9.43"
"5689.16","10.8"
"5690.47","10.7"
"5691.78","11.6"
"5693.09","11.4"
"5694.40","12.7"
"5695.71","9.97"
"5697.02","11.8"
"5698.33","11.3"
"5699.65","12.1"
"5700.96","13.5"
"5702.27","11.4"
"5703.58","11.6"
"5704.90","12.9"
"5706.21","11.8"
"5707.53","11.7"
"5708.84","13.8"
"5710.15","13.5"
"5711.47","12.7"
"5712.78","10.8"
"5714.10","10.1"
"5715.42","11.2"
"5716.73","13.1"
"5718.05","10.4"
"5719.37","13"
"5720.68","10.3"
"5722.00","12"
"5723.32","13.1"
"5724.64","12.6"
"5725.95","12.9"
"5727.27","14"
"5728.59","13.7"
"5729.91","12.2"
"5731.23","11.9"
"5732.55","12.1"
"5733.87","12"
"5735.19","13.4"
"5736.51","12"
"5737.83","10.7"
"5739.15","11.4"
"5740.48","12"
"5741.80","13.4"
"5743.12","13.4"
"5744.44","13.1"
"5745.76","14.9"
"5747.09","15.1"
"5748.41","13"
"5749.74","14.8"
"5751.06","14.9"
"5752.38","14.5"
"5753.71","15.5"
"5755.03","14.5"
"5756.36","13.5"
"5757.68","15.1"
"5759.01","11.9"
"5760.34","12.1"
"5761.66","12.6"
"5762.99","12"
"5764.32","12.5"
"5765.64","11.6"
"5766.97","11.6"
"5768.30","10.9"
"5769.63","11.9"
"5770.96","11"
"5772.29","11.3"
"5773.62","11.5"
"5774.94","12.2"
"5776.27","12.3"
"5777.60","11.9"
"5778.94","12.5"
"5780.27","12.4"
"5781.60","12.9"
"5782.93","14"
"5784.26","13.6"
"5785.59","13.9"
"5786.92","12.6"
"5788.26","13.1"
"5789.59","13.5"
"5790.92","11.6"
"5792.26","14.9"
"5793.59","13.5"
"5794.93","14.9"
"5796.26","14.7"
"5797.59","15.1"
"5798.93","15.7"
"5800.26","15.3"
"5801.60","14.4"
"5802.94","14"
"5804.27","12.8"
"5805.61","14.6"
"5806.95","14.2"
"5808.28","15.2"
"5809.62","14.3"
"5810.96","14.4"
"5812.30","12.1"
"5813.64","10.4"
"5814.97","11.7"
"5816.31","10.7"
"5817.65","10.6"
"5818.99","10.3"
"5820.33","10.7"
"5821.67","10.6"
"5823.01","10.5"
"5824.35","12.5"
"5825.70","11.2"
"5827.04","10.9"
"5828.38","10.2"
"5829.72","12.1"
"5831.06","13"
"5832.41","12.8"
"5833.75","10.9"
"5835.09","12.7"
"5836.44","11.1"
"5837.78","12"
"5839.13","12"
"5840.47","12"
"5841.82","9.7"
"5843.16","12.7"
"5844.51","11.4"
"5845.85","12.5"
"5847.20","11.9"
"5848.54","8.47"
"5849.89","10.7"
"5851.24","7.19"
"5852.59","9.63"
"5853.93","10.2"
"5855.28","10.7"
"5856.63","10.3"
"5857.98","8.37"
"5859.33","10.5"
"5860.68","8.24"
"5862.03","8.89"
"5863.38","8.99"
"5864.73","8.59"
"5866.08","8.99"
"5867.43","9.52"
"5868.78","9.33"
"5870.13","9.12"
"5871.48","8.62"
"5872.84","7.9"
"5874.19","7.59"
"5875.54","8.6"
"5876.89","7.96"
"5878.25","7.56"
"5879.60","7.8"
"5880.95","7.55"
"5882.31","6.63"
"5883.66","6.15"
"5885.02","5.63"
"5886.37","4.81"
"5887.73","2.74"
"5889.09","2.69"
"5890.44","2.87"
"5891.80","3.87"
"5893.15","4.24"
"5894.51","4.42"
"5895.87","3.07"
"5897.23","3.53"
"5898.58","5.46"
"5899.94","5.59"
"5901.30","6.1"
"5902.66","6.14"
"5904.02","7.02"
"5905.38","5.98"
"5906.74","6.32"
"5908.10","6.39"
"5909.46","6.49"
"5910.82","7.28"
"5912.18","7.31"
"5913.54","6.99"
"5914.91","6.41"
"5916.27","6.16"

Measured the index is 1.34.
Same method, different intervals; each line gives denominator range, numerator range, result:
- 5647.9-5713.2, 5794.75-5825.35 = 1.23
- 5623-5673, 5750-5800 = 1.40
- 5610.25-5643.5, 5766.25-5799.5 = 1.48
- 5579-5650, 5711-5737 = 1.30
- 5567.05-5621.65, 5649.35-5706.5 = 1.10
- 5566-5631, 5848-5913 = 0.79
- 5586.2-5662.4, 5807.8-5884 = 1.13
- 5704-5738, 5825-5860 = 0.93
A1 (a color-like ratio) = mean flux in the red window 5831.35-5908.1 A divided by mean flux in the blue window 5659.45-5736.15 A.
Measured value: 0.72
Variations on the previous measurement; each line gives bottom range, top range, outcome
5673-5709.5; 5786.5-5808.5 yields 1.25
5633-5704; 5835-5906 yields 0.76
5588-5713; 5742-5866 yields 1.19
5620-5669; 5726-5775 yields 1.31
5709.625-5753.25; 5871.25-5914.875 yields 0.47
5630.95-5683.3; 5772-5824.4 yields 1.29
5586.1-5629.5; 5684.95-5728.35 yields 1.23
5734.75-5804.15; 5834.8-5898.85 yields 0.62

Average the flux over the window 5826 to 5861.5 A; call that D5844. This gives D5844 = 10.8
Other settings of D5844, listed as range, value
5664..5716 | 11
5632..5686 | 10.1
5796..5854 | 12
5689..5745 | 12.1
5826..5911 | 8.3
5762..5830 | 12.6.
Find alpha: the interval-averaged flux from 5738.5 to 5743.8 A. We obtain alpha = 12.6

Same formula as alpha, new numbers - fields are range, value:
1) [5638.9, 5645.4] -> 9.34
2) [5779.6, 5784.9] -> 13.2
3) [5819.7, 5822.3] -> 10.7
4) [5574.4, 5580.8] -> 10.9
